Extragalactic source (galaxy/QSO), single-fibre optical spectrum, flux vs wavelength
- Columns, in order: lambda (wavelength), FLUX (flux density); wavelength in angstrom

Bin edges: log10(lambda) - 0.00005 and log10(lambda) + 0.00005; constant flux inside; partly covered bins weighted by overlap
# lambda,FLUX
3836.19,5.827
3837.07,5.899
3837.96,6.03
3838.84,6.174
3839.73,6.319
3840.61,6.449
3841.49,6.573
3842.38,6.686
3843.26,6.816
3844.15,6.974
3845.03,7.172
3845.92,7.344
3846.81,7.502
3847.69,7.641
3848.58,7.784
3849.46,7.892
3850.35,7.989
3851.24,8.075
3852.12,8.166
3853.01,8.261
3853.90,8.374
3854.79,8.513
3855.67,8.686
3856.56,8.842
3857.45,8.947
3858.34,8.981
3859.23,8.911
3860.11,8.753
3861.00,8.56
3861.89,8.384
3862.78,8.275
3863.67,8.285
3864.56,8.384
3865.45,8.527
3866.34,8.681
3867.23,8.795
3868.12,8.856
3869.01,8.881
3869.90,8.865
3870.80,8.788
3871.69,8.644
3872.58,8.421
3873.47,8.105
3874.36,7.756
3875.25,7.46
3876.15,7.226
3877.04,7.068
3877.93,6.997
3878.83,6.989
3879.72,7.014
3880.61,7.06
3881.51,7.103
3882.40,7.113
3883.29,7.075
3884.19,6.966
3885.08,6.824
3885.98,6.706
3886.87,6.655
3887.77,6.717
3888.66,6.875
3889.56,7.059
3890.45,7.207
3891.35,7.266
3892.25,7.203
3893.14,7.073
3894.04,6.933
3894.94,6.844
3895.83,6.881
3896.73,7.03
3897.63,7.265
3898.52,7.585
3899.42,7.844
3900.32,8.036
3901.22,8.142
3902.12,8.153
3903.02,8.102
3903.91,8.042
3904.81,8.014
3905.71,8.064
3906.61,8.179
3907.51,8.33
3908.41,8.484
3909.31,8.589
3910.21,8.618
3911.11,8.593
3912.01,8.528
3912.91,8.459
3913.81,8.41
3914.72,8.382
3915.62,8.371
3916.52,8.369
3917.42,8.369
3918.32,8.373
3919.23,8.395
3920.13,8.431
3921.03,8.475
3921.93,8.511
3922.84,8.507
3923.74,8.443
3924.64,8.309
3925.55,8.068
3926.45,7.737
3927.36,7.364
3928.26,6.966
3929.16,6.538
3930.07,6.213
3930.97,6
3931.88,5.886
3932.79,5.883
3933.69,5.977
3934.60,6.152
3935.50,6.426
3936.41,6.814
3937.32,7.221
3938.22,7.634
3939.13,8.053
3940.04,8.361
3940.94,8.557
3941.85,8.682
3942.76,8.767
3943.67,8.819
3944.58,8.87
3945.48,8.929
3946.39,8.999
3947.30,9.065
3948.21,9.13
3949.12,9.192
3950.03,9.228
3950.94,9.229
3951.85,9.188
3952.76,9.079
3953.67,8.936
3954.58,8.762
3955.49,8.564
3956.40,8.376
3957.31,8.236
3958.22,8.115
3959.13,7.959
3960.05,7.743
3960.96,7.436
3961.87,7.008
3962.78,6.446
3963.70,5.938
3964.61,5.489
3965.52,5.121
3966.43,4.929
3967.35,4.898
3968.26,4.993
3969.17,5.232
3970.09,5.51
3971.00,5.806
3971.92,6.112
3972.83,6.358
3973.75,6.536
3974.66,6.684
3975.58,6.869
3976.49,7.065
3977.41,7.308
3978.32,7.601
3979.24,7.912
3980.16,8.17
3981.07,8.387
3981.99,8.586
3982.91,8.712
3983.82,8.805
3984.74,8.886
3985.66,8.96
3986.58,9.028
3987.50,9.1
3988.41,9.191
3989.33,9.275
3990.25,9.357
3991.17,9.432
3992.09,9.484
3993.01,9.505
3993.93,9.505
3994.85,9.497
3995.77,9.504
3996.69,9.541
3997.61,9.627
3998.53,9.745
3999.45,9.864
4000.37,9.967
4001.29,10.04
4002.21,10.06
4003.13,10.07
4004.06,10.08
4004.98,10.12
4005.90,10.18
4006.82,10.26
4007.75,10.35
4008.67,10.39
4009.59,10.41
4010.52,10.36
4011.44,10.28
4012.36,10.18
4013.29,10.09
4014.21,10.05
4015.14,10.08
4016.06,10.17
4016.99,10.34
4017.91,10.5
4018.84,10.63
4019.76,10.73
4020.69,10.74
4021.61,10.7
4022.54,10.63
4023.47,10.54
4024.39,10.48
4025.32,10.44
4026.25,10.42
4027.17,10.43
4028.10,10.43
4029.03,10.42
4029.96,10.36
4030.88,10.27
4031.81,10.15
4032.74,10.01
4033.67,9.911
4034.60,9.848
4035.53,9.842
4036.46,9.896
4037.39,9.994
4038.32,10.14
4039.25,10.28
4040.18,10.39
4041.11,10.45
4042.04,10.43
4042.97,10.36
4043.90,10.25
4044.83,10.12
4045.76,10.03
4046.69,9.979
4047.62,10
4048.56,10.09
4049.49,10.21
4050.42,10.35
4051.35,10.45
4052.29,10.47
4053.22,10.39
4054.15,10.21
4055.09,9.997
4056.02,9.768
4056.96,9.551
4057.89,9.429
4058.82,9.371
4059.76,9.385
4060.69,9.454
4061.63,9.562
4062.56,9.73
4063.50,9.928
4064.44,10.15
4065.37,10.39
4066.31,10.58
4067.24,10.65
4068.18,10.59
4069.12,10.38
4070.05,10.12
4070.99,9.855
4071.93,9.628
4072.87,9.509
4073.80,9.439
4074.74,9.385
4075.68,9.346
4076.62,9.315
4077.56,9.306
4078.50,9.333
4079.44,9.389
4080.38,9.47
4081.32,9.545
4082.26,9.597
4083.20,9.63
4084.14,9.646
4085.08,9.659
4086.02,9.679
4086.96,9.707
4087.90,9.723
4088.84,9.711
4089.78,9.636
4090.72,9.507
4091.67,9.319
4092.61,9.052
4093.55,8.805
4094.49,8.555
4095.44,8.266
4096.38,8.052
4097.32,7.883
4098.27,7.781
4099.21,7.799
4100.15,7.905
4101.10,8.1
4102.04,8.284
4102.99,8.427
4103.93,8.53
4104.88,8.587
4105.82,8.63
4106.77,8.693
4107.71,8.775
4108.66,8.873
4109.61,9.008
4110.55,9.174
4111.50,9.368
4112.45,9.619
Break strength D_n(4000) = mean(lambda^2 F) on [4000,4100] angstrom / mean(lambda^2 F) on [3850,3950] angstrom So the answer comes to 1.35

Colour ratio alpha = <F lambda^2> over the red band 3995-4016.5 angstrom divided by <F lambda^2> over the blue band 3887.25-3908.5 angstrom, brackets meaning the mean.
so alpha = 1.41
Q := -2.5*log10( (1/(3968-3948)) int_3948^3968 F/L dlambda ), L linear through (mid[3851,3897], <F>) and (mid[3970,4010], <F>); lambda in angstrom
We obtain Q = 0.12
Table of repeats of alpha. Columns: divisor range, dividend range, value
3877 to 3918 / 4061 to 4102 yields 1.35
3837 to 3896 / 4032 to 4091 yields 1.43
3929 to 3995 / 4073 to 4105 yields 1.24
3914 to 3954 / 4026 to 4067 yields 1.33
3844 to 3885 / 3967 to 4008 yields 1.13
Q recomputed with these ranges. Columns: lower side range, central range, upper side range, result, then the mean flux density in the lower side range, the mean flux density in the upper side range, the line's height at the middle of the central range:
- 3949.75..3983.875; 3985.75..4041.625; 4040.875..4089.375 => -0.18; 7.27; 9.88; 8.51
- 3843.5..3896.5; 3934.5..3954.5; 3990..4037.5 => 0.07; 7.78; 10.1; 8.99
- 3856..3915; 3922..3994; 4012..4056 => 0.17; 7.87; 10.3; 9.04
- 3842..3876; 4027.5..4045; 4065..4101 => -0.12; 8.2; 9.35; 9.11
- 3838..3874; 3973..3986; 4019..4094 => 0.18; 8.04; 9.97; 9.22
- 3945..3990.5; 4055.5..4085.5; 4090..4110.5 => -0.16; 7.72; 8.54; 8.36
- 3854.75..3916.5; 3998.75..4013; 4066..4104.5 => -0.17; 7.9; 9.24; 8.71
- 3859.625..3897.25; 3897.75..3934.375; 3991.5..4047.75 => 0.05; 7.63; 10.2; 8.3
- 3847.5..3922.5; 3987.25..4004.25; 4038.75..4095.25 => -0.06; 7.96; 9.81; 9.09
